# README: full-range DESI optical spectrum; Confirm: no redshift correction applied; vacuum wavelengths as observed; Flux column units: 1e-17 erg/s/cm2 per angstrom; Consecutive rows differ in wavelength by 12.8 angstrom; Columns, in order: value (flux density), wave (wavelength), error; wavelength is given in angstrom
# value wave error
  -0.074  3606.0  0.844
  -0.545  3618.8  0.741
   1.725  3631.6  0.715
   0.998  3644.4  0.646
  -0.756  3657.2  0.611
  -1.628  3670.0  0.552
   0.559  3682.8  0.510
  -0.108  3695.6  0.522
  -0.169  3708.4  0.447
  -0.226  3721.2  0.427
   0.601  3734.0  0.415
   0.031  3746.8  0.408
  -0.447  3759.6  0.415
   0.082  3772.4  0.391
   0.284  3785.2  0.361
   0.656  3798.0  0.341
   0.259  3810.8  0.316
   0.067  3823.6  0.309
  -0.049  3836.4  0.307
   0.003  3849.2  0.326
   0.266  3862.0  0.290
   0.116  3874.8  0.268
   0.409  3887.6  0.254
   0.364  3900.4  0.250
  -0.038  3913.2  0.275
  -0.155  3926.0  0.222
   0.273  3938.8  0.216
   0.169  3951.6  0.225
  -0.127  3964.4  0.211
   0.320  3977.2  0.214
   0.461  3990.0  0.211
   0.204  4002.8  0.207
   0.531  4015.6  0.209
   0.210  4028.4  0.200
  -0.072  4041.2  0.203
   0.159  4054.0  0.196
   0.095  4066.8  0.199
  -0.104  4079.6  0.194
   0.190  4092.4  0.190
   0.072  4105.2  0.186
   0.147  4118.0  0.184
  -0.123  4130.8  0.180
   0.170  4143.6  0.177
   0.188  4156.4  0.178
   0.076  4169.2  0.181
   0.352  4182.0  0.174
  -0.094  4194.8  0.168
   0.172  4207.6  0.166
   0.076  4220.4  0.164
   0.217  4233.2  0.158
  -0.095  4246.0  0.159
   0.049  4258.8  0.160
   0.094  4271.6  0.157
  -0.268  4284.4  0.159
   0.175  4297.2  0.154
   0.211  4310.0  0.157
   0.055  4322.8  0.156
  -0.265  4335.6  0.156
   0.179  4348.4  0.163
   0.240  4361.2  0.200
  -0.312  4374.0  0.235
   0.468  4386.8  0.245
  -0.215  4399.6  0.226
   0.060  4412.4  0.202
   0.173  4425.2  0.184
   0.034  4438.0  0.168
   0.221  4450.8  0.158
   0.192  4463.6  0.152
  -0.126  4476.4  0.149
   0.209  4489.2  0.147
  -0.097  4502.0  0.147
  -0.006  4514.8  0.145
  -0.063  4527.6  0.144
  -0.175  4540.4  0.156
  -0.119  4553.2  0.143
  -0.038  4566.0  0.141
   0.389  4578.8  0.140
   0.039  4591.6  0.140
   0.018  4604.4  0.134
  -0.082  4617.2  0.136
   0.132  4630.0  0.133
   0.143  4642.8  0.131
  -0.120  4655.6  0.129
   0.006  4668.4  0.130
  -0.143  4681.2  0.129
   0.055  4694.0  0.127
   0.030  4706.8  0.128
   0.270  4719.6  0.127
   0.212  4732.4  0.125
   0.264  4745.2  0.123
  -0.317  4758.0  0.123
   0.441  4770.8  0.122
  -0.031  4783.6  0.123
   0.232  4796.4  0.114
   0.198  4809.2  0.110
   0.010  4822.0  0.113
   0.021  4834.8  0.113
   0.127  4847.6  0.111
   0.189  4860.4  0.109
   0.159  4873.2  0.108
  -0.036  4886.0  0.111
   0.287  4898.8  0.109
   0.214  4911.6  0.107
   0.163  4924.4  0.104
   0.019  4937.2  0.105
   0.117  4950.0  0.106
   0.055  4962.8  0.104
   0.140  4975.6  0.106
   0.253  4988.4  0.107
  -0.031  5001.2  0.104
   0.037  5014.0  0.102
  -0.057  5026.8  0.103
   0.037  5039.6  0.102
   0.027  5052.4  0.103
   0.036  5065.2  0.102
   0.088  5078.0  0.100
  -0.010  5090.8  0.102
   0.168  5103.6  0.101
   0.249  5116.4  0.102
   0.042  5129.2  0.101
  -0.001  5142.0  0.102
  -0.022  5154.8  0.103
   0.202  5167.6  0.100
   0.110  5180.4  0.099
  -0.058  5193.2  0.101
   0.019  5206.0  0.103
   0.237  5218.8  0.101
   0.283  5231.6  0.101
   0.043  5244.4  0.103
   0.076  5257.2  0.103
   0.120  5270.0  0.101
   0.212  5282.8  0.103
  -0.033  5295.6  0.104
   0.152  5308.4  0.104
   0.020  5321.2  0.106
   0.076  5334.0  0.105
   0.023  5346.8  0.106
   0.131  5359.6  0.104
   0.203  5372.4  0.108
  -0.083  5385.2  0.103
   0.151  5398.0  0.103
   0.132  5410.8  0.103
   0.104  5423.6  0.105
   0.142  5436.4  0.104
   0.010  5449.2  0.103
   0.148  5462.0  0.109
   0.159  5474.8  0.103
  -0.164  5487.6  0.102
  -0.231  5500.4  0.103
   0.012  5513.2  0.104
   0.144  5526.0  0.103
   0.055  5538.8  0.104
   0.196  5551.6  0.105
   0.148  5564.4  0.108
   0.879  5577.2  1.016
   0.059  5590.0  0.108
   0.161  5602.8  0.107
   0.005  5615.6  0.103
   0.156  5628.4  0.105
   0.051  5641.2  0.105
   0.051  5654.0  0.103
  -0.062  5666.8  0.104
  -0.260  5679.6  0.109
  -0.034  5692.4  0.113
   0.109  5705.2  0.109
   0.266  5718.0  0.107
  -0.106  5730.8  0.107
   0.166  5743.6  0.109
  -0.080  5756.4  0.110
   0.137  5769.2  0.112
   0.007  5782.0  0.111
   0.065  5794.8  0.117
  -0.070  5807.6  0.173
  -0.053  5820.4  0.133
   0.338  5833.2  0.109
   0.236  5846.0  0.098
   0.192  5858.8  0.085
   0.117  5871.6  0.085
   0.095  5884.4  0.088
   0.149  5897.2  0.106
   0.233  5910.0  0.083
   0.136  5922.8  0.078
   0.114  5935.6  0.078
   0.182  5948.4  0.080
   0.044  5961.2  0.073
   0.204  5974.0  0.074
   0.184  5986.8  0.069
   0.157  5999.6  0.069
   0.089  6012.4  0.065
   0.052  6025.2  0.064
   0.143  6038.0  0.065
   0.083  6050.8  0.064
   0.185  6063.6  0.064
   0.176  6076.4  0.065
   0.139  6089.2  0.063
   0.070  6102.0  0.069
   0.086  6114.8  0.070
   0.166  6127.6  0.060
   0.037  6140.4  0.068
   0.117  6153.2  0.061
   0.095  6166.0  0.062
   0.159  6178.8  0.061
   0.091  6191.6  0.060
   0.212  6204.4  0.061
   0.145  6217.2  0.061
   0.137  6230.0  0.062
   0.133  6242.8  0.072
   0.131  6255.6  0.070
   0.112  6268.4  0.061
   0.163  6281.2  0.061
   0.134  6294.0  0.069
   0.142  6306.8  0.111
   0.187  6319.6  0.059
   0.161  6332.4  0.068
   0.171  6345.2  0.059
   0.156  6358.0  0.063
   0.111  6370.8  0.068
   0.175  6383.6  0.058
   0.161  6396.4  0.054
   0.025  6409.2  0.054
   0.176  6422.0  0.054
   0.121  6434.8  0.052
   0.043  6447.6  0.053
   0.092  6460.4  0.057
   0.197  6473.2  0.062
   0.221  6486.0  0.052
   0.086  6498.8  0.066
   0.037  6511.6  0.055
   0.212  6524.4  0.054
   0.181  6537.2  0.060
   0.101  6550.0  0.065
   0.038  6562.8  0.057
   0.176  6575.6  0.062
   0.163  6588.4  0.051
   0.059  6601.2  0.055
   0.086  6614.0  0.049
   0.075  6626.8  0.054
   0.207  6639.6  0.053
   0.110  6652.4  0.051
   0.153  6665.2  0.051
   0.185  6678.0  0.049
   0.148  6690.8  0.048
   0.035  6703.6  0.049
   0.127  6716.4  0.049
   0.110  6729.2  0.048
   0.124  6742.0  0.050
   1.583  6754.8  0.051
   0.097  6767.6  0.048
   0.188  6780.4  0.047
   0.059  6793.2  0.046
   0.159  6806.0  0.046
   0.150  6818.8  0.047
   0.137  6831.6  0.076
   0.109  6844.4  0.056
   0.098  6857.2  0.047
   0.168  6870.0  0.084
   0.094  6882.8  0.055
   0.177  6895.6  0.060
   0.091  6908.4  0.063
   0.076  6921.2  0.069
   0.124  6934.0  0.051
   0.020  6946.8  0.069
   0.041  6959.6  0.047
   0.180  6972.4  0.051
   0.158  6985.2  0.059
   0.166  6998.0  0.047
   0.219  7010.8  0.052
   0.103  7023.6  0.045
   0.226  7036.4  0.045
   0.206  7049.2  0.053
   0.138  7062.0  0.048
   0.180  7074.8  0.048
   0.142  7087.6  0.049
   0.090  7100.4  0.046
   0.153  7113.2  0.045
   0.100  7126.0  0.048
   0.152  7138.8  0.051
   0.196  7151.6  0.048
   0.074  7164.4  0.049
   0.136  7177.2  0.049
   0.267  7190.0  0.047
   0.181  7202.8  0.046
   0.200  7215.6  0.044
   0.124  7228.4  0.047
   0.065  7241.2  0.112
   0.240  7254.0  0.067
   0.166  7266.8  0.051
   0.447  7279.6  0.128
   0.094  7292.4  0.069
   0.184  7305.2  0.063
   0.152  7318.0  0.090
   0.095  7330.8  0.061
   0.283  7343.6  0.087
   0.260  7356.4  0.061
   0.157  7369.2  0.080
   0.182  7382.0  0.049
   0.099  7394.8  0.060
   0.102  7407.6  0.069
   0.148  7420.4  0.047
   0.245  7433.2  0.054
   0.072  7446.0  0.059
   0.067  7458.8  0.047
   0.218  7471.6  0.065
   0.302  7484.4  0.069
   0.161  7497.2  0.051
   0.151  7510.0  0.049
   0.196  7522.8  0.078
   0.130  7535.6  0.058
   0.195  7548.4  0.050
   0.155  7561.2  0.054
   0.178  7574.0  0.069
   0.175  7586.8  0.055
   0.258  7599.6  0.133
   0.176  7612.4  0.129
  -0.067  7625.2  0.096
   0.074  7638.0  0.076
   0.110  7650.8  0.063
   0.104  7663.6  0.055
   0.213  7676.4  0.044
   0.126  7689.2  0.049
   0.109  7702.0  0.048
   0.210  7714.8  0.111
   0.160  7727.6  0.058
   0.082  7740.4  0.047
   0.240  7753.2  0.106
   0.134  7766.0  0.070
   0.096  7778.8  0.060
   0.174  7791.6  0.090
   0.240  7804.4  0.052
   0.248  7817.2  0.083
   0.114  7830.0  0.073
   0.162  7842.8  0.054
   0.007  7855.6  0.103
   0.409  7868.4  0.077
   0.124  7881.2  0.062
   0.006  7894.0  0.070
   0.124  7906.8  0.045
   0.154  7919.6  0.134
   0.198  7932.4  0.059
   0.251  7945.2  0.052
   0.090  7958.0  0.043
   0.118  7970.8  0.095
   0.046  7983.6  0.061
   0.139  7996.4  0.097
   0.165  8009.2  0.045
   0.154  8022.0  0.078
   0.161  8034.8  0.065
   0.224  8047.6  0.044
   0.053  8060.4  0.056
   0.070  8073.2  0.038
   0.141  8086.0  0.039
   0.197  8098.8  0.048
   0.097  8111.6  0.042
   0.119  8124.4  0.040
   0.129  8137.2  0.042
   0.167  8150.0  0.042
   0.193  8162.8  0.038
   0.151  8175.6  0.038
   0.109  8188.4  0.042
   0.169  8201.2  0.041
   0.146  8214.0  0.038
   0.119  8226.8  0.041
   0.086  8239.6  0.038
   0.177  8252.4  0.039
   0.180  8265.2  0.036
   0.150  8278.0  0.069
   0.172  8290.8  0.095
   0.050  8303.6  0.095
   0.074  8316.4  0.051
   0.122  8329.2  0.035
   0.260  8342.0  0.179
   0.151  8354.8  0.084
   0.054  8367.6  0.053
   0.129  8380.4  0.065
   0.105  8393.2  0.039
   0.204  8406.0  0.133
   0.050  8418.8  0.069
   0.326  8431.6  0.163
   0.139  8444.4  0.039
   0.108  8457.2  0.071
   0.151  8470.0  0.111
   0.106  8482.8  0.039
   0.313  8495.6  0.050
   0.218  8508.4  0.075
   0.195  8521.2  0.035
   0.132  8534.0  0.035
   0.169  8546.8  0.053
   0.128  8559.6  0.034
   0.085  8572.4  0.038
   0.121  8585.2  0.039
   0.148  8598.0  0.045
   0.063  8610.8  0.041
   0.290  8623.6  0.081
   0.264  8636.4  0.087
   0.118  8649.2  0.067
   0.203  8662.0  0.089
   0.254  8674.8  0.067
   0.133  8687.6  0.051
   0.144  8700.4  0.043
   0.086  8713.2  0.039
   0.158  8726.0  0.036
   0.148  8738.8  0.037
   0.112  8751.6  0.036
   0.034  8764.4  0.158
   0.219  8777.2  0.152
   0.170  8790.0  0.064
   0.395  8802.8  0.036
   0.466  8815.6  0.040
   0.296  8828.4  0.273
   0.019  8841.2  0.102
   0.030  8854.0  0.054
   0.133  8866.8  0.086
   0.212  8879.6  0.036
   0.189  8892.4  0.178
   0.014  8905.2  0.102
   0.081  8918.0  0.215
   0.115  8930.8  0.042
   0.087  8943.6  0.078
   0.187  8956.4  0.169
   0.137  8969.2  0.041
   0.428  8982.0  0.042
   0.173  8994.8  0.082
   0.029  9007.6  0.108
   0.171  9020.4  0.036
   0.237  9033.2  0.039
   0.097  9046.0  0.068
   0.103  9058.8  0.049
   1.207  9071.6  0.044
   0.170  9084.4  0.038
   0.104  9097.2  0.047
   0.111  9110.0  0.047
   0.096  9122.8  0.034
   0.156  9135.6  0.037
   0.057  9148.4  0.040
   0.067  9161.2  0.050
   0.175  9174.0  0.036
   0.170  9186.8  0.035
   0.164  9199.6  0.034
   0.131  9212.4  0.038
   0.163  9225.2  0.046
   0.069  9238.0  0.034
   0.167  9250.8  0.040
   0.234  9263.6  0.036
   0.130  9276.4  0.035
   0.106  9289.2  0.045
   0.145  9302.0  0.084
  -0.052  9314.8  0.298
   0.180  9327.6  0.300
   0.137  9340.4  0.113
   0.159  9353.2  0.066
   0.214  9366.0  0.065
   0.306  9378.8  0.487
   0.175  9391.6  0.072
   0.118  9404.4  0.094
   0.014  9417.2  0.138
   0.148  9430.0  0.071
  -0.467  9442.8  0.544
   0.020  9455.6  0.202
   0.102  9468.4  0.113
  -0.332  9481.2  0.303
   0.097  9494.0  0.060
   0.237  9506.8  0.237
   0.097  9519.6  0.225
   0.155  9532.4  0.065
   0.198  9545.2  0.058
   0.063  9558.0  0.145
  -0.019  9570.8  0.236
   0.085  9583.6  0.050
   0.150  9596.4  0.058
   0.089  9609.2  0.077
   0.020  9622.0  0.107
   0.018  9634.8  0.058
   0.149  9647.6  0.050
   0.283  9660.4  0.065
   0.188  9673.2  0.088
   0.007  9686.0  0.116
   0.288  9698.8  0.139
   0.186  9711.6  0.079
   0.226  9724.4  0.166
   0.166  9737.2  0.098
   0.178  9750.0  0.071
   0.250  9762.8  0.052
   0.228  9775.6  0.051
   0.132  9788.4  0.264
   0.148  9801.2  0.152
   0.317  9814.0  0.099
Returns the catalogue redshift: 0.812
